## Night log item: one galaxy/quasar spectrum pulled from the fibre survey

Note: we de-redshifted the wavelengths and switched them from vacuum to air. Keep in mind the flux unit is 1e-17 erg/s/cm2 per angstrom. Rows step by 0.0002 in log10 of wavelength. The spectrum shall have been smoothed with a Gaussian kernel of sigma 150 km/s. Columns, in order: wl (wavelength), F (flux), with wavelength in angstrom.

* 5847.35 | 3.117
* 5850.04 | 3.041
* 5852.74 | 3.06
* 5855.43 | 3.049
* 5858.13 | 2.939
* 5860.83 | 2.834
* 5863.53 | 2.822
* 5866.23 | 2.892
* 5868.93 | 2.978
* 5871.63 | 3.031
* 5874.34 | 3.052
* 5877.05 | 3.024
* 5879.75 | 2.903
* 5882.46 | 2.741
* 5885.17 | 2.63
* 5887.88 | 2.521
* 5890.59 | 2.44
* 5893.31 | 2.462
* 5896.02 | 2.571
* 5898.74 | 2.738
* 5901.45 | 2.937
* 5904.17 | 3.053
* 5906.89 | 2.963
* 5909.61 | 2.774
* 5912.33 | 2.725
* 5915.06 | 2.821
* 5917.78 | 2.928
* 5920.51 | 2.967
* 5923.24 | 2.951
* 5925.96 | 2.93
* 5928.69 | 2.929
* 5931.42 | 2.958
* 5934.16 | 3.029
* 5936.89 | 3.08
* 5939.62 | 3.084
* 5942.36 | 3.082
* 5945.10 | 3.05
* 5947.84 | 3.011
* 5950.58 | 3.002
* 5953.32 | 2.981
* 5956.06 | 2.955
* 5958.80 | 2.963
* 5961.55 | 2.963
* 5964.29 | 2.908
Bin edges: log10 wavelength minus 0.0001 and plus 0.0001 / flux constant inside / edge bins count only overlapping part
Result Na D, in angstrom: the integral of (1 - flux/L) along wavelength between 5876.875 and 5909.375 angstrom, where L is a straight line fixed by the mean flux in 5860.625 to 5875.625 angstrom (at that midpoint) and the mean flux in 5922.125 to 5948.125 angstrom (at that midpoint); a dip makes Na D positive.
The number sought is 2.5 angstrom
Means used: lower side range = 2.94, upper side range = 3.01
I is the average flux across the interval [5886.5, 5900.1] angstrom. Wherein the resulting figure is 2.55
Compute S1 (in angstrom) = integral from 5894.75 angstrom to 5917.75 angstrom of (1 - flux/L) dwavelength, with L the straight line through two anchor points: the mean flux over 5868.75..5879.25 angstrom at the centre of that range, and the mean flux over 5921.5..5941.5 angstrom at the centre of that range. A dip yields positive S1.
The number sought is 1.3 angstrom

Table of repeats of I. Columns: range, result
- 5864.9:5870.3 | 2.94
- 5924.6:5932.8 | 2.94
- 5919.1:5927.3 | 2.95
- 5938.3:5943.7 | 3.08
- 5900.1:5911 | 2.93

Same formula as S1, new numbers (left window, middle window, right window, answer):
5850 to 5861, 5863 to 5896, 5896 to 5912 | 1.6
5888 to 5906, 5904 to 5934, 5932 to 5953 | -0.5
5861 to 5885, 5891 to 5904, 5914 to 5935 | 1.0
